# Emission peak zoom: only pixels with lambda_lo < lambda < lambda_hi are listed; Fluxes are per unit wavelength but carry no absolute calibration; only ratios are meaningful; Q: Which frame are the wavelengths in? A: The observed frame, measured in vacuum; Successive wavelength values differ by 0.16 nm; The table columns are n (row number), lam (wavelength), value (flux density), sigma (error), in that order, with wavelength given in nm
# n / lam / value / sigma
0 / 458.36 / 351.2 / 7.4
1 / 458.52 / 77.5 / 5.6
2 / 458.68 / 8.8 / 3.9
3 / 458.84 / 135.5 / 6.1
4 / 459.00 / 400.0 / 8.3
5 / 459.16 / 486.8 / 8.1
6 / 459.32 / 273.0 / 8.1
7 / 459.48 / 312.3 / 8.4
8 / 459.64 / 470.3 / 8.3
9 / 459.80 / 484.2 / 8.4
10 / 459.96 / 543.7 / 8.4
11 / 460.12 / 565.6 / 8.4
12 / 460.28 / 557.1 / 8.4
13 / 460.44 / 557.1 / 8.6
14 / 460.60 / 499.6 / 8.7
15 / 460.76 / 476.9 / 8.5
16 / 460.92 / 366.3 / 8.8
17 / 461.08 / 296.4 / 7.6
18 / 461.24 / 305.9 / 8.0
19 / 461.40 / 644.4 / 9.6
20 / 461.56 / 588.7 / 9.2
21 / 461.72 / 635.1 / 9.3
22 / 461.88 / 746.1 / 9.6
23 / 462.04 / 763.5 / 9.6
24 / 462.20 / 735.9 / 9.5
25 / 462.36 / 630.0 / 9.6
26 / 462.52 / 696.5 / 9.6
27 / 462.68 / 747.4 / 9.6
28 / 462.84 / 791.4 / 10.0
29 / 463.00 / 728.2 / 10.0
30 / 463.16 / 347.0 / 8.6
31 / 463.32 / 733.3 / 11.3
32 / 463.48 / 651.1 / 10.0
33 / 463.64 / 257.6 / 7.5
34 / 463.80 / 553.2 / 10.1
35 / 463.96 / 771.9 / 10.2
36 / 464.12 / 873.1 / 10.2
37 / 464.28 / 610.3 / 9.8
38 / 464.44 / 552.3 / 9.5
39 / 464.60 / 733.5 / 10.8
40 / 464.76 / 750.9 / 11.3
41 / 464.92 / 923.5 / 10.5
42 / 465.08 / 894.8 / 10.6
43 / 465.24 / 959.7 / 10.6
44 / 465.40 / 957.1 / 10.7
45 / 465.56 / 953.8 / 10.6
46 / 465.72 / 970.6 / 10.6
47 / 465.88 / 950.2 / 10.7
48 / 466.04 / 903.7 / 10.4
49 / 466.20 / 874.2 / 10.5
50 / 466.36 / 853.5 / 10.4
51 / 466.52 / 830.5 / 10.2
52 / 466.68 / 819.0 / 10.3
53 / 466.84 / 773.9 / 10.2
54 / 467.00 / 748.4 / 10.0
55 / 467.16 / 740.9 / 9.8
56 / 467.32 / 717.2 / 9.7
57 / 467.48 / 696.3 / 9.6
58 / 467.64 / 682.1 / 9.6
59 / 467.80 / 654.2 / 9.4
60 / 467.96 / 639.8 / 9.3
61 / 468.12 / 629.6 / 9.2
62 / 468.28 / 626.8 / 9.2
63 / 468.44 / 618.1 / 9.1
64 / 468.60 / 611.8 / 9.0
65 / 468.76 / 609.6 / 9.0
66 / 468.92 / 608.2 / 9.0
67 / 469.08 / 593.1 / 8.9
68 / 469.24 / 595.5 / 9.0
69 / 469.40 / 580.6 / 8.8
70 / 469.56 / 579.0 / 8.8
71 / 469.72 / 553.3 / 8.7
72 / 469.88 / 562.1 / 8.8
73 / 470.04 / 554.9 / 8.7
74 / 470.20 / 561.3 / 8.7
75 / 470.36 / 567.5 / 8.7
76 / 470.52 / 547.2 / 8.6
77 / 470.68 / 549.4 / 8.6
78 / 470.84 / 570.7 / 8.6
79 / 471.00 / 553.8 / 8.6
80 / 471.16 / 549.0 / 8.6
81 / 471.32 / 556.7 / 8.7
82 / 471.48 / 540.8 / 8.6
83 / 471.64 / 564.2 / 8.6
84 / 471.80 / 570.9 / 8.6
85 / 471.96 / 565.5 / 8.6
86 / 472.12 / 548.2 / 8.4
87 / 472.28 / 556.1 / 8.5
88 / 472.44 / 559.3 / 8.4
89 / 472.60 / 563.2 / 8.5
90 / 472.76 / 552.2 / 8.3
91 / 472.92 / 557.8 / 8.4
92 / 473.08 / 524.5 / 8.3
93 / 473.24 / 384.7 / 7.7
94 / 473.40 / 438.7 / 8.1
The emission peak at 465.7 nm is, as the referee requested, Lyman alpha 1216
